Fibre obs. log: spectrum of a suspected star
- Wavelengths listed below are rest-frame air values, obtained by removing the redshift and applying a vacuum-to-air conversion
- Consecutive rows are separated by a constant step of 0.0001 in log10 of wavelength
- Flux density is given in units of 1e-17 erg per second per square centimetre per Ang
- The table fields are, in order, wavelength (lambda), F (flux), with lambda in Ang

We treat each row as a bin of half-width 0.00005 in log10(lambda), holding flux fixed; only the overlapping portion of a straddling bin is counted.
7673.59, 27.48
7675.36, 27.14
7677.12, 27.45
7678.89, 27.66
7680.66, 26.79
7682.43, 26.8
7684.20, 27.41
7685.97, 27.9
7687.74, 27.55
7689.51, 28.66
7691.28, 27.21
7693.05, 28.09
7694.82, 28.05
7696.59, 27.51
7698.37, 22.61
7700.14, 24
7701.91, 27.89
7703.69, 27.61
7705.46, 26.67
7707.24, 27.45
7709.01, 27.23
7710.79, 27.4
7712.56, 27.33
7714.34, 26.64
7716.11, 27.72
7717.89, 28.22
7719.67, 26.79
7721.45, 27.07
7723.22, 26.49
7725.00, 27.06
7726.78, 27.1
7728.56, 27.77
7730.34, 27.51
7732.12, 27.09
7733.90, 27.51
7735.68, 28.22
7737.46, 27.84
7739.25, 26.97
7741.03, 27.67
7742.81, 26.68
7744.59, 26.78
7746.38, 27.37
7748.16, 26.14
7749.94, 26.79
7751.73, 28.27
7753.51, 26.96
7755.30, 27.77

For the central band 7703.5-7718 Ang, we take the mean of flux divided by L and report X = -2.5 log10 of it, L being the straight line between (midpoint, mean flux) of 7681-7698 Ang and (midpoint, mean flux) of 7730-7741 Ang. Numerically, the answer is 0.01 mag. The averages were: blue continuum 27.5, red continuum 27.5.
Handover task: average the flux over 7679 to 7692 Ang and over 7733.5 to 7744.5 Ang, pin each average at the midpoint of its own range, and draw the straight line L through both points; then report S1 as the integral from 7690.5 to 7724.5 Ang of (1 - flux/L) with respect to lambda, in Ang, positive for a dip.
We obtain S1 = 0.6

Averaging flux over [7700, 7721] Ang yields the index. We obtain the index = 27.2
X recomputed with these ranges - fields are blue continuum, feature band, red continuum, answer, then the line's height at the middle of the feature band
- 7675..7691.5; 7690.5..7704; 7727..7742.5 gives 0.037 mag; 27.5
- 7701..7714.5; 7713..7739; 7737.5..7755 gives -0.005 mag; 27.2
